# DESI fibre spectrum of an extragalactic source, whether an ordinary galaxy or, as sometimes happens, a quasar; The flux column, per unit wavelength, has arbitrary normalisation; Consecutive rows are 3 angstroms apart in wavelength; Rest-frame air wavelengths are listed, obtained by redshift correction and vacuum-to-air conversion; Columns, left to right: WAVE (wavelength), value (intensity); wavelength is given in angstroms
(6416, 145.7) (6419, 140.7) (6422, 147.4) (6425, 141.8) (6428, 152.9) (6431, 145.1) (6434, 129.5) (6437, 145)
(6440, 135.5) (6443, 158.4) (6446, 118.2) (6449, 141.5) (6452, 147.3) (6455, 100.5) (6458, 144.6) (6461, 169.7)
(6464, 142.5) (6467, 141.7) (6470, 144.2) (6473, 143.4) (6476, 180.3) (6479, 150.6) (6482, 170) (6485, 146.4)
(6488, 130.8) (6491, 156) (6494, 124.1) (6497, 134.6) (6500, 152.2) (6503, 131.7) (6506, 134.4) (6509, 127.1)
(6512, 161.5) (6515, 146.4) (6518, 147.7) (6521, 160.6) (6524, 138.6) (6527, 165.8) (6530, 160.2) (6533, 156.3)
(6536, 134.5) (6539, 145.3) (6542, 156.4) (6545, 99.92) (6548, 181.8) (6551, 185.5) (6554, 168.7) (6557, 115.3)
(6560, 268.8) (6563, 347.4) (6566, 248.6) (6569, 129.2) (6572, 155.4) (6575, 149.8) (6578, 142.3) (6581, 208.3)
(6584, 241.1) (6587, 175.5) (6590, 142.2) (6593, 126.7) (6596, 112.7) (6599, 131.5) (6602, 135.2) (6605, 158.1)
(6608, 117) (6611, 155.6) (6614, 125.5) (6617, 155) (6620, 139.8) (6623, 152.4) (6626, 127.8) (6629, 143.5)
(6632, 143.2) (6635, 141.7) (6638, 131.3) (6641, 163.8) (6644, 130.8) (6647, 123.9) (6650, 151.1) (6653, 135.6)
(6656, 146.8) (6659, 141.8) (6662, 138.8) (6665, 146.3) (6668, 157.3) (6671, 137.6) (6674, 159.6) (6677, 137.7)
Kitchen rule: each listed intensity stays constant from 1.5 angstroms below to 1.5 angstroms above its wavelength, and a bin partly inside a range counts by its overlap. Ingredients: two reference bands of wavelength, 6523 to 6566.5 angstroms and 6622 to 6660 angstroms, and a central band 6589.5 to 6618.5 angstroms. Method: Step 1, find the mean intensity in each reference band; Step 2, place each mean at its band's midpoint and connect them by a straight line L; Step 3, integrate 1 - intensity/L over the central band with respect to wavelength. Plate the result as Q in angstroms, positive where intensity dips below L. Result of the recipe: 3.54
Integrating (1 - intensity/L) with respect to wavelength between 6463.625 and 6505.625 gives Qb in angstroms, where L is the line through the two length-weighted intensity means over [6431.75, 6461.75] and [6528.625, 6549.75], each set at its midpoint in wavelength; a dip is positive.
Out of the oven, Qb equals -1.11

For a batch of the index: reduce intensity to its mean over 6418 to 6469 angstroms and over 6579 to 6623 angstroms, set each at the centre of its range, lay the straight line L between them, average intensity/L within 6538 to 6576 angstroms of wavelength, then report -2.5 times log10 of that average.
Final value -0.217 mag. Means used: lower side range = 141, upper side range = 152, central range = 182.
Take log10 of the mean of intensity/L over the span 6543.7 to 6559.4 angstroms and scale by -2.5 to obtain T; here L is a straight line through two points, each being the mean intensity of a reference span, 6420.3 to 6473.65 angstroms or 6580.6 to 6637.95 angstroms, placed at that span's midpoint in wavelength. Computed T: -0.09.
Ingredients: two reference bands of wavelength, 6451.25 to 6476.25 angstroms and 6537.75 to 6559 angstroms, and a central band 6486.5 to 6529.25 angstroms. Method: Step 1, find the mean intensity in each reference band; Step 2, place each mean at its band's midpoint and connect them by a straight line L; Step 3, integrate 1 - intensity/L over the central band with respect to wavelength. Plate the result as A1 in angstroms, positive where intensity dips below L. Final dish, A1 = 1.4 angstroms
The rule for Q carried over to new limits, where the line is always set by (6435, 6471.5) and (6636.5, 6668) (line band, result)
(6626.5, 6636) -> 0.0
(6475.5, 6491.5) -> -1.5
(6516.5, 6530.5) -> -1.3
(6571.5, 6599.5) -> -3.6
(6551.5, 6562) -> -3.8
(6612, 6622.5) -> 0.0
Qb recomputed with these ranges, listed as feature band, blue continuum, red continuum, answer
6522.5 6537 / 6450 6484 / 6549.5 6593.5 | 1.7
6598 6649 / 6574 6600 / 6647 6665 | 3.4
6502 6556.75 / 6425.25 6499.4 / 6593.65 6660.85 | -2.9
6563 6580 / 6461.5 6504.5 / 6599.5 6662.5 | -4.6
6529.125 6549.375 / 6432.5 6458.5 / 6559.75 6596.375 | 3.0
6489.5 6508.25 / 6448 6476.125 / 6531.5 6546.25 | 0.4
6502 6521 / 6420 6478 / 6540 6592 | 2.5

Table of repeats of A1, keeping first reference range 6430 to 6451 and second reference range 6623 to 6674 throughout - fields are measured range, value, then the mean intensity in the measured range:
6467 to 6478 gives -1.1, 154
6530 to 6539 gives -0.5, 148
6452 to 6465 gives -0.1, 140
